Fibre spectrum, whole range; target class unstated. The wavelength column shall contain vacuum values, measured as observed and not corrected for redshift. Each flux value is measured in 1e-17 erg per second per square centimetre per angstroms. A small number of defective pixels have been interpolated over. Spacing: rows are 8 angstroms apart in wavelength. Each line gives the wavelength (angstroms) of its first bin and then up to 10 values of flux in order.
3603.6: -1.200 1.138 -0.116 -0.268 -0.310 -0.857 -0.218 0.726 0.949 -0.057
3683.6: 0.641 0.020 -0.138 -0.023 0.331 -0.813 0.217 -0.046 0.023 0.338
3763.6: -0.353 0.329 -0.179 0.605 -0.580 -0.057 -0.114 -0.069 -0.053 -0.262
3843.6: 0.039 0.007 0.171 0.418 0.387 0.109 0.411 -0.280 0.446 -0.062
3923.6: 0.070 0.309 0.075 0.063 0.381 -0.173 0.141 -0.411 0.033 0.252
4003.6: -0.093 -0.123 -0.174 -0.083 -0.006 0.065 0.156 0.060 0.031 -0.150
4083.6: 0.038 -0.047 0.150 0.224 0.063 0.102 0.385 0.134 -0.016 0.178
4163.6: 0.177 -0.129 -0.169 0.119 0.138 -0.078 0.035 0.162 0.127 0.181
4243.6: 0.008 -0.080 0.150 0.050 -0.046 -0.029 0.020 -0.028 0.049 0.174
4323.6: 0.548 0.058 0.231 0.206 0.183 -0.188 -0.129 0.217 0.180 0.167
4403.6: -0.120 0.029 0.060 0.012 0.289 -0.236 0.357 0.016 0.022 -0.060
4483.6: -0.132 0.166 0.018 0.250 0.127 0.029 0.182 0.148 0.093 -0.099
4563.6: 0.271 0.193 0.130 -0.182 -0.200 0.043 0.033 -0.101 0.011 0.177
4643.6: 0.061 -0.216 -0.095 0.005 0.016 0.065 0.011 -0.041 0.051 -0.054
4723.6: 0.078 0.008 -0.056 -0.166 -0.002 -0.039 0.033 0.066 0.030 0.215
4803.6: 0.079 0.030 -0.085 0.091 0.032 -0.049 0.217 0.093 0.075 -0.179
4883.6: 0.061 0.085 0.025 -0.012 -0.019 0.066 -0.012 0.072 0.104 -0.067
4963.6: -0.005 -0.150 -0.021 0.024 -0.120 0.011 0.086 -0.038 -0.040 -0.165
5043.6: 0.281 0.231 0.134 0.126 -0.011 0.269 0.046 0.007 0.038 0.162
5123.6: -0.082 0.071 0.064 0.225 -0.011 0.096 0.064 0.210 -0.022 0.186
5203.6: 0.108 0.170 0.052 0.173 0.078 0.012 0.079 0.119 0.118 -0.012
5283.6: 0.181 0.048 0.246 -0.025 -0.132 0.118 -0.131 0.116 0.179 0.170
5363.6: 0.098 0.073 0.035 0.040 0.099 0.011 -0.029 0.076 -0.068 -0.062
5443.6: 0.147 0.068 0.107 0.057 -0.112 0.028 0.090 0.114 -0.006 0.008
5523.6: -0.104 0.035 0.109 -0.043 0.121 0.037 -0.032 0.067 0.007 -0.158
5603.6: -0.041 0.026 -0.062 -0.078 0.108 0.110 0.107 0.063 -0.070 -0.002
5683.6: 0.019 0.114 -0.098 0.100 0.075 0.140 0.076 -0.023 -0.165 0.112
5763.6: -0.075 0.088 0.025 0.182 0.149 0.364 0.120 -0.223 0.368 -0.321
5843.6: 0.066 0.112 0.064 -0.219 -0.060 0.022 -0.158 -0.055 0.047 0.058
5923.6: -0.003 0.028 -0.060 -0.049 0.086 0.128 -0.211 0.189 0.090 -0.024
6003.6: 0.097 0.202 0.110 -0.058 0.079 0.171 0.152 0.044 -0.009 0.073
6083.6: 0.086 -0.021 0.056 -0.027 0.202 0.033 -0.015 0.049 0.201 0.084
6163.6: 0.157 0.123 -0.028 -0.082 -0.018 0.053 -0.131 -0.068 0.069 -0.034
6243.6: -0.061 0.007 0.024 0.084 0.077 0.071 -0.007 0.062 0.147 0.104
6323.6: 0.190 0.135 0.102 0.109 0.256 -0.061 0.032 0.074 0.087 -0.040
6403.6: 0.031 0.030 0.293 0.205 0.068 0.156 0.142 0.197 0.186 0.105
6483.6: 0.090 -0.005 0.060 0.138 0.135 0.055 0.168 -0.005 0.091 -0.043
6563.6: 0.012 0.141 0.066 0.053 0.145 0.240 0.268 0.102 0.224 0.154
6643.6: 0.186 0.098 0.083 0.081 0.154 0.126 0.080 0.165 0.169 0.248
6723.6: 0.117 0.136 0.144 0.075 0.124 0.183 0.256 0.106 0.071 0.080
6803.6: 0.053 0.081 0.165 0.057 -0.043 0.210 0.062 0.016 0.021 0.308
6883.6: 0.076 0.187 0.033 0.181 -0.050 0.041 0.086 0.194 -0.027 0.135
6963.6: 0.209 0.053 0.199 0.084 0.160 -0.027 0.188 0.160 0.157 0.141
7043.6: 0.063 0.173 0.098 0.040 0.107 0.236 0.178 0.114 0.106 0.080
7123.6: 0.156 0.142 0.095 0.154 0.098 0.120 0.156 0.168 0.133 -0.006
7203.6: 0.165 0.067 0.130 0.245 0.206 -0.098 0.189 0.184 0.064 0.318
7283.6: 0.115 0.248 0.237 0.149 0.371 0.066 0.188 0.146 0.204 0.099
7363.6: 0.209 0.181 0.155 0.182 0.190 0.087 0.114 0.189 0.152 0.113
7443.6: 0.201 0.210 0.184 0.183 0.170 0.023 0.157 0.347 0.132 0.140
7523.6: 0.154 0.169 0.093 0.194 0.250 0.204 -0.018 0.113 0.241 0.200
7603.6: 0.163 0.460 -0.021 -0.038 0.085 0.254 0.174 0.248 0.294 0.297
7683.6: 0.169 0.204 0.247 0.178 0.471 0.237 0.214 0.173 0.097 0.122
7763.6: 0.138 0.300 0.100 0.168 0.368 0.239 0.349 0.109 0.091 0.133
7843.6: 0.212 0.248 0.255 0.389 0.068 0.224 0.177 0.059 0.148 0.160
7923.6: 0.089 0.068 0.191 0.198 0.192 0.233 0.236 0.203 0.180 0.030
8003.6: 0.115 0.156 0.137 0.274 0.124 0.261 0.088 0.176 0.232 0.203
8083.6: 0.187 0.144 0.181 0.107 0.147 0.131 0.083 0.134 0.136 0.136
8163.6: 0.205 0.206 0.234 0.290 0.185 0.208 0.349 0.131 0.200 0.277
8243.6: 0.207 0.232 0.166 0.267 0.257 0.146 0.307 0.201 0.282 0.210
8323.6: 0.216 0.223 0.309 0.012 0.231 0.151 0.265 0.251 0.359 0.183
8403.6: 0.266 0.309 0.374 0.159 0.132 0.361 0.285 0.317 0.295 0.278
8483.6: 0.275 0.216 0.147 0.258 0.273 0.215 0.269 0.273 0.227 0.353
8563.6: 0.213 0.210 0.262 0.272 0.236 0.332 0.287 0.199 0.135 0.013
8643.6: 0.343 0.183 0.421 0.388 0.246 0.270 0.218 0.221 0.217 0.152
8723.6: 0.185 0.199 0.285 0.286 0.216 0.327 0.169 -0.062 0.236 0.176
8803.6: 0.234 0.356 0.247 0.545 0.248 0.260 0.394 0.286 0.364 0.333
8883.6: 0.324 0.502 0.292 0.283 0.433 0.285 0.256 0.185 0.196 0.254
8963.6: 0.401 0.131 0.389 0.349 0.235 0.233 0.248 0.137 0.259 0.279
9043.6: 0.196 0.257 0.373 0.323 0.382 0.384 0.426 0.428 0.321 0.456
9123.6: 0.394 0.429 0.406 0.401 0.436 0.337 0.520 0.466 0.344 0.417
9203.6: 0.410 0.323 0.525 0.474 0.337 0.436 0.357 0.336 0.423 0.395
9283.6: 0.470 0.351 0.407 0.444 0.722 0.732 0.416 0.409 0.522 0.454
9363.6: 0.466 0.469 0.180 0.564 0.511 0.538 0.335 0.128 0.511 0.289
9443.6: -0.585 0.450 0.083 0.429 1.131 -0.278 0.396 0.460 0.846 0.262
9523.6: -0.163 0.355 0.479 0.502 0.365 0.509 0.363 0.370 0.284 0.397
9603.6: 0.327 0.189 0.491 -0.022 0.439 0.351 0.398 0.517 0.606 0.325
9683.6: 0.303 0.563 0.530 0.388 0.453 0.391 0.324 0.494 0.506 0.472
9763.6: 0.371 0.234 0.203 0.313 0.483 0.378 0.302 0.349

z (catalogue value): 1.273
